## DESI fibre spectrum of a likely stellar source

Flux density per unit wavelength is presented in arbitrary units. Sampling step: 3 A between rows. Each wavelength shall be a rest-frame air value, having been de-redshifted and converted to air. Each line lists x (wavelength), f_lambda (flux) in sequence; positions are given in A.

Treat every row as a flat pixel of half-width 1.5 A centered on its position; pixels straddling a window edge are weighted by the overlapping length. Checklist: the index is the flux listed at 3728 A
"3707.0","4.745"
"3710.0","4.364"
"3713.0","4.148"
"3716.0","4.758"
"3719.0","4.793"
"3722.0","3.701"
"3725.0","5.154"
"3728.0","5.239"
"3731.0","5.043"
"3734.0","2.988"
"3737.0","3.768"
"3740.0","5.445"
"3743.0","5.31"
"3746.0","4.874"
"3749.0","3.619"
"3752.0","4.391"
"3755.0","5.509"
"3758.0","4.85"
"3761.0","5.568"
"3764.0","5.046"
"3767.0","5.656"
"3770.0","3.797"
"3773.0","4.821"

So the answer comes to 5.239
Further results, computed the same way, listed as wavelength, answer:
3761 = 5.568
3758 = 4.85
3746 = 4.874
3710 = 4.364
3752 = 4.391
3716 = 4.758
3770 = 3.797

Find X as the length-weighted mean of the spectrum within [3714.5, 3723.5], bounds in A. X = 4.42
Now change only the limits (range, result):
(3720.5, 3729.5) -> 4.7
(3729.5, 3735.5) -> 4.02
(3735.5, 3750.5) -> 4.6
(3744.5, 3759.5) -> 4.65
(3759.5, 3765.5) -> 5.31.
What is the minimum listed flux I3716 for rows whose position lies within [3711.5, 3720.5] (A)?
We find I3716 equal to 4.148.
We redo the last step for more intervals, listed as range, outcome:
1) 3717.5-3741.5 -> 2.988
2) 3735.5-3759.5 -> 3.619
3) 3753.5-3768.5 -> 4.85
